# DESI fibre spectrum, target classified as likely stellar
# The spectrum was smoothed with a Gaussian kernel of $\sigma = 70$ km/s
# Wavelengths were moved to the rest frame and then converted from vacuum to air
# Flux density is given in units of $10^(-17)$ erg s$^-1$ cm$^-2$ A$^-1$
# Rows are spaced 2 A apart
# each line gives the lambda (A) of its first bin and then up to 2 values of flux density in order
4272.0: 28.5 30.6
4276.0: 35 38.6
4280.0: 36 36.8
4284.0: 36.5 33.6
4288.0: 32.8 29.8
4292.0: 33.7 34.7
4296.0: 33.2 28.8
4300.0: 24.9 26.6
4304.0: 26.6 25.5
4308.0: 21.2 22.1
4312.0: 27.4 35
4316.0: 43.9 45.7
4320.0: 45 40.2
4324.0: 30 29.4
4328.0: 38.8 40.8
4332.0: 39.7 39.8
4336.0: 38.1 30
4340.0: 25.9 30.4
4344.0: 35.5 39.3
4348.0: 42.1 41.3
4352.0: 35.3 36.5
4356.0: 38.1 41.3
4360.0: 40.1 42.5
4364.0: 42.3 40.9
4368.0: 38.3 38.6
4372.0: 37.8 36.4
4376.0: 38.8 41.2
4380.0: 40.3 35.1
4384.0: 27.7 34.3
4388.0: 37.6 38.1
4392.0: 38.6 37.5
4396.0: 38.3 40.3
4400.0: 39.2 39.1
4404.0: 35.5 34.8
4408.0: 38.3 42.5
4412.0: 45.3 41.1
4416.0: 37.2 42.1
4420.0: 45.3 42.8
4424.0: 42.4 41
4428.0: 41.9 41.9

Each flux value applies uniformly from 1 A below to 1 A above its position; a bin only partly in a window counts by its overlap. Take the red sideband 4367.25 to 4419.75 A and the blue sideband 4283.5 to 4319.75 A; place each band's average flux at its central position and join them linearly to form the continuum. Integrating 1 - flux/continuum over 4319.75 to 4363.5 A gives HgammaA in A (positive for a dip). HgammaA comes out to -3.5 A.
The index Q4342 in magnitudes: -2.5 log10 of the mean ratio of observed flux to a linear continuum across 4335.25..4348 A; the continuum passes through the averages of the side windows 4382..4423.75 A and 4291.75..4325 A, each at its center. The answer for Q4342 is 0.02 mag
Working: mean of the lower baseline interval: 32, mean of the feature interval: 33.8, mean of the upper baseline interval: 38.8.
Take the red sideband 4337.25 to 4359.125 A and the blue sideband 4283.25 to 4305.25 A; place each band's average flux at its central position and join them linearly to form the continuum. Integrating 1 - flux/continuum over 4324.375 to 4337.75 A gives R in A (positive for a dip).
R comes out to -1.0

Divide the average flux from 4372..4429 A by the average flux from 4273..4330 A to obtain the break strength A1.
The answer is 1.2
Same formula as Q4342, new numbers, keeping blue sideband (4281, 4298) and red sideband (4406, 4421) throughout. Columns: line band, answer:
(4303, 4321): 0.08 mag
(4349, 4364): -0.05 mag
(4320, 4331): -0.03 mag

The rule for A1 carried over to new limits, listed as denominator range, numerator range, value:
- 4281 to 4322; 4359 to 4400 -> 1.18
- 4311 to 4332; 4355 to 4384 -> 1.03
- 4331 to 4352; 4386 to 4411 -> 1.06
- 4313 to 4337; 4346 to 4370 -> 1.02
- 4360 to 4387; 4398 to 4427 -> 1.06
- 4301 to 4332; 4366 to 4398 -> 1.12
